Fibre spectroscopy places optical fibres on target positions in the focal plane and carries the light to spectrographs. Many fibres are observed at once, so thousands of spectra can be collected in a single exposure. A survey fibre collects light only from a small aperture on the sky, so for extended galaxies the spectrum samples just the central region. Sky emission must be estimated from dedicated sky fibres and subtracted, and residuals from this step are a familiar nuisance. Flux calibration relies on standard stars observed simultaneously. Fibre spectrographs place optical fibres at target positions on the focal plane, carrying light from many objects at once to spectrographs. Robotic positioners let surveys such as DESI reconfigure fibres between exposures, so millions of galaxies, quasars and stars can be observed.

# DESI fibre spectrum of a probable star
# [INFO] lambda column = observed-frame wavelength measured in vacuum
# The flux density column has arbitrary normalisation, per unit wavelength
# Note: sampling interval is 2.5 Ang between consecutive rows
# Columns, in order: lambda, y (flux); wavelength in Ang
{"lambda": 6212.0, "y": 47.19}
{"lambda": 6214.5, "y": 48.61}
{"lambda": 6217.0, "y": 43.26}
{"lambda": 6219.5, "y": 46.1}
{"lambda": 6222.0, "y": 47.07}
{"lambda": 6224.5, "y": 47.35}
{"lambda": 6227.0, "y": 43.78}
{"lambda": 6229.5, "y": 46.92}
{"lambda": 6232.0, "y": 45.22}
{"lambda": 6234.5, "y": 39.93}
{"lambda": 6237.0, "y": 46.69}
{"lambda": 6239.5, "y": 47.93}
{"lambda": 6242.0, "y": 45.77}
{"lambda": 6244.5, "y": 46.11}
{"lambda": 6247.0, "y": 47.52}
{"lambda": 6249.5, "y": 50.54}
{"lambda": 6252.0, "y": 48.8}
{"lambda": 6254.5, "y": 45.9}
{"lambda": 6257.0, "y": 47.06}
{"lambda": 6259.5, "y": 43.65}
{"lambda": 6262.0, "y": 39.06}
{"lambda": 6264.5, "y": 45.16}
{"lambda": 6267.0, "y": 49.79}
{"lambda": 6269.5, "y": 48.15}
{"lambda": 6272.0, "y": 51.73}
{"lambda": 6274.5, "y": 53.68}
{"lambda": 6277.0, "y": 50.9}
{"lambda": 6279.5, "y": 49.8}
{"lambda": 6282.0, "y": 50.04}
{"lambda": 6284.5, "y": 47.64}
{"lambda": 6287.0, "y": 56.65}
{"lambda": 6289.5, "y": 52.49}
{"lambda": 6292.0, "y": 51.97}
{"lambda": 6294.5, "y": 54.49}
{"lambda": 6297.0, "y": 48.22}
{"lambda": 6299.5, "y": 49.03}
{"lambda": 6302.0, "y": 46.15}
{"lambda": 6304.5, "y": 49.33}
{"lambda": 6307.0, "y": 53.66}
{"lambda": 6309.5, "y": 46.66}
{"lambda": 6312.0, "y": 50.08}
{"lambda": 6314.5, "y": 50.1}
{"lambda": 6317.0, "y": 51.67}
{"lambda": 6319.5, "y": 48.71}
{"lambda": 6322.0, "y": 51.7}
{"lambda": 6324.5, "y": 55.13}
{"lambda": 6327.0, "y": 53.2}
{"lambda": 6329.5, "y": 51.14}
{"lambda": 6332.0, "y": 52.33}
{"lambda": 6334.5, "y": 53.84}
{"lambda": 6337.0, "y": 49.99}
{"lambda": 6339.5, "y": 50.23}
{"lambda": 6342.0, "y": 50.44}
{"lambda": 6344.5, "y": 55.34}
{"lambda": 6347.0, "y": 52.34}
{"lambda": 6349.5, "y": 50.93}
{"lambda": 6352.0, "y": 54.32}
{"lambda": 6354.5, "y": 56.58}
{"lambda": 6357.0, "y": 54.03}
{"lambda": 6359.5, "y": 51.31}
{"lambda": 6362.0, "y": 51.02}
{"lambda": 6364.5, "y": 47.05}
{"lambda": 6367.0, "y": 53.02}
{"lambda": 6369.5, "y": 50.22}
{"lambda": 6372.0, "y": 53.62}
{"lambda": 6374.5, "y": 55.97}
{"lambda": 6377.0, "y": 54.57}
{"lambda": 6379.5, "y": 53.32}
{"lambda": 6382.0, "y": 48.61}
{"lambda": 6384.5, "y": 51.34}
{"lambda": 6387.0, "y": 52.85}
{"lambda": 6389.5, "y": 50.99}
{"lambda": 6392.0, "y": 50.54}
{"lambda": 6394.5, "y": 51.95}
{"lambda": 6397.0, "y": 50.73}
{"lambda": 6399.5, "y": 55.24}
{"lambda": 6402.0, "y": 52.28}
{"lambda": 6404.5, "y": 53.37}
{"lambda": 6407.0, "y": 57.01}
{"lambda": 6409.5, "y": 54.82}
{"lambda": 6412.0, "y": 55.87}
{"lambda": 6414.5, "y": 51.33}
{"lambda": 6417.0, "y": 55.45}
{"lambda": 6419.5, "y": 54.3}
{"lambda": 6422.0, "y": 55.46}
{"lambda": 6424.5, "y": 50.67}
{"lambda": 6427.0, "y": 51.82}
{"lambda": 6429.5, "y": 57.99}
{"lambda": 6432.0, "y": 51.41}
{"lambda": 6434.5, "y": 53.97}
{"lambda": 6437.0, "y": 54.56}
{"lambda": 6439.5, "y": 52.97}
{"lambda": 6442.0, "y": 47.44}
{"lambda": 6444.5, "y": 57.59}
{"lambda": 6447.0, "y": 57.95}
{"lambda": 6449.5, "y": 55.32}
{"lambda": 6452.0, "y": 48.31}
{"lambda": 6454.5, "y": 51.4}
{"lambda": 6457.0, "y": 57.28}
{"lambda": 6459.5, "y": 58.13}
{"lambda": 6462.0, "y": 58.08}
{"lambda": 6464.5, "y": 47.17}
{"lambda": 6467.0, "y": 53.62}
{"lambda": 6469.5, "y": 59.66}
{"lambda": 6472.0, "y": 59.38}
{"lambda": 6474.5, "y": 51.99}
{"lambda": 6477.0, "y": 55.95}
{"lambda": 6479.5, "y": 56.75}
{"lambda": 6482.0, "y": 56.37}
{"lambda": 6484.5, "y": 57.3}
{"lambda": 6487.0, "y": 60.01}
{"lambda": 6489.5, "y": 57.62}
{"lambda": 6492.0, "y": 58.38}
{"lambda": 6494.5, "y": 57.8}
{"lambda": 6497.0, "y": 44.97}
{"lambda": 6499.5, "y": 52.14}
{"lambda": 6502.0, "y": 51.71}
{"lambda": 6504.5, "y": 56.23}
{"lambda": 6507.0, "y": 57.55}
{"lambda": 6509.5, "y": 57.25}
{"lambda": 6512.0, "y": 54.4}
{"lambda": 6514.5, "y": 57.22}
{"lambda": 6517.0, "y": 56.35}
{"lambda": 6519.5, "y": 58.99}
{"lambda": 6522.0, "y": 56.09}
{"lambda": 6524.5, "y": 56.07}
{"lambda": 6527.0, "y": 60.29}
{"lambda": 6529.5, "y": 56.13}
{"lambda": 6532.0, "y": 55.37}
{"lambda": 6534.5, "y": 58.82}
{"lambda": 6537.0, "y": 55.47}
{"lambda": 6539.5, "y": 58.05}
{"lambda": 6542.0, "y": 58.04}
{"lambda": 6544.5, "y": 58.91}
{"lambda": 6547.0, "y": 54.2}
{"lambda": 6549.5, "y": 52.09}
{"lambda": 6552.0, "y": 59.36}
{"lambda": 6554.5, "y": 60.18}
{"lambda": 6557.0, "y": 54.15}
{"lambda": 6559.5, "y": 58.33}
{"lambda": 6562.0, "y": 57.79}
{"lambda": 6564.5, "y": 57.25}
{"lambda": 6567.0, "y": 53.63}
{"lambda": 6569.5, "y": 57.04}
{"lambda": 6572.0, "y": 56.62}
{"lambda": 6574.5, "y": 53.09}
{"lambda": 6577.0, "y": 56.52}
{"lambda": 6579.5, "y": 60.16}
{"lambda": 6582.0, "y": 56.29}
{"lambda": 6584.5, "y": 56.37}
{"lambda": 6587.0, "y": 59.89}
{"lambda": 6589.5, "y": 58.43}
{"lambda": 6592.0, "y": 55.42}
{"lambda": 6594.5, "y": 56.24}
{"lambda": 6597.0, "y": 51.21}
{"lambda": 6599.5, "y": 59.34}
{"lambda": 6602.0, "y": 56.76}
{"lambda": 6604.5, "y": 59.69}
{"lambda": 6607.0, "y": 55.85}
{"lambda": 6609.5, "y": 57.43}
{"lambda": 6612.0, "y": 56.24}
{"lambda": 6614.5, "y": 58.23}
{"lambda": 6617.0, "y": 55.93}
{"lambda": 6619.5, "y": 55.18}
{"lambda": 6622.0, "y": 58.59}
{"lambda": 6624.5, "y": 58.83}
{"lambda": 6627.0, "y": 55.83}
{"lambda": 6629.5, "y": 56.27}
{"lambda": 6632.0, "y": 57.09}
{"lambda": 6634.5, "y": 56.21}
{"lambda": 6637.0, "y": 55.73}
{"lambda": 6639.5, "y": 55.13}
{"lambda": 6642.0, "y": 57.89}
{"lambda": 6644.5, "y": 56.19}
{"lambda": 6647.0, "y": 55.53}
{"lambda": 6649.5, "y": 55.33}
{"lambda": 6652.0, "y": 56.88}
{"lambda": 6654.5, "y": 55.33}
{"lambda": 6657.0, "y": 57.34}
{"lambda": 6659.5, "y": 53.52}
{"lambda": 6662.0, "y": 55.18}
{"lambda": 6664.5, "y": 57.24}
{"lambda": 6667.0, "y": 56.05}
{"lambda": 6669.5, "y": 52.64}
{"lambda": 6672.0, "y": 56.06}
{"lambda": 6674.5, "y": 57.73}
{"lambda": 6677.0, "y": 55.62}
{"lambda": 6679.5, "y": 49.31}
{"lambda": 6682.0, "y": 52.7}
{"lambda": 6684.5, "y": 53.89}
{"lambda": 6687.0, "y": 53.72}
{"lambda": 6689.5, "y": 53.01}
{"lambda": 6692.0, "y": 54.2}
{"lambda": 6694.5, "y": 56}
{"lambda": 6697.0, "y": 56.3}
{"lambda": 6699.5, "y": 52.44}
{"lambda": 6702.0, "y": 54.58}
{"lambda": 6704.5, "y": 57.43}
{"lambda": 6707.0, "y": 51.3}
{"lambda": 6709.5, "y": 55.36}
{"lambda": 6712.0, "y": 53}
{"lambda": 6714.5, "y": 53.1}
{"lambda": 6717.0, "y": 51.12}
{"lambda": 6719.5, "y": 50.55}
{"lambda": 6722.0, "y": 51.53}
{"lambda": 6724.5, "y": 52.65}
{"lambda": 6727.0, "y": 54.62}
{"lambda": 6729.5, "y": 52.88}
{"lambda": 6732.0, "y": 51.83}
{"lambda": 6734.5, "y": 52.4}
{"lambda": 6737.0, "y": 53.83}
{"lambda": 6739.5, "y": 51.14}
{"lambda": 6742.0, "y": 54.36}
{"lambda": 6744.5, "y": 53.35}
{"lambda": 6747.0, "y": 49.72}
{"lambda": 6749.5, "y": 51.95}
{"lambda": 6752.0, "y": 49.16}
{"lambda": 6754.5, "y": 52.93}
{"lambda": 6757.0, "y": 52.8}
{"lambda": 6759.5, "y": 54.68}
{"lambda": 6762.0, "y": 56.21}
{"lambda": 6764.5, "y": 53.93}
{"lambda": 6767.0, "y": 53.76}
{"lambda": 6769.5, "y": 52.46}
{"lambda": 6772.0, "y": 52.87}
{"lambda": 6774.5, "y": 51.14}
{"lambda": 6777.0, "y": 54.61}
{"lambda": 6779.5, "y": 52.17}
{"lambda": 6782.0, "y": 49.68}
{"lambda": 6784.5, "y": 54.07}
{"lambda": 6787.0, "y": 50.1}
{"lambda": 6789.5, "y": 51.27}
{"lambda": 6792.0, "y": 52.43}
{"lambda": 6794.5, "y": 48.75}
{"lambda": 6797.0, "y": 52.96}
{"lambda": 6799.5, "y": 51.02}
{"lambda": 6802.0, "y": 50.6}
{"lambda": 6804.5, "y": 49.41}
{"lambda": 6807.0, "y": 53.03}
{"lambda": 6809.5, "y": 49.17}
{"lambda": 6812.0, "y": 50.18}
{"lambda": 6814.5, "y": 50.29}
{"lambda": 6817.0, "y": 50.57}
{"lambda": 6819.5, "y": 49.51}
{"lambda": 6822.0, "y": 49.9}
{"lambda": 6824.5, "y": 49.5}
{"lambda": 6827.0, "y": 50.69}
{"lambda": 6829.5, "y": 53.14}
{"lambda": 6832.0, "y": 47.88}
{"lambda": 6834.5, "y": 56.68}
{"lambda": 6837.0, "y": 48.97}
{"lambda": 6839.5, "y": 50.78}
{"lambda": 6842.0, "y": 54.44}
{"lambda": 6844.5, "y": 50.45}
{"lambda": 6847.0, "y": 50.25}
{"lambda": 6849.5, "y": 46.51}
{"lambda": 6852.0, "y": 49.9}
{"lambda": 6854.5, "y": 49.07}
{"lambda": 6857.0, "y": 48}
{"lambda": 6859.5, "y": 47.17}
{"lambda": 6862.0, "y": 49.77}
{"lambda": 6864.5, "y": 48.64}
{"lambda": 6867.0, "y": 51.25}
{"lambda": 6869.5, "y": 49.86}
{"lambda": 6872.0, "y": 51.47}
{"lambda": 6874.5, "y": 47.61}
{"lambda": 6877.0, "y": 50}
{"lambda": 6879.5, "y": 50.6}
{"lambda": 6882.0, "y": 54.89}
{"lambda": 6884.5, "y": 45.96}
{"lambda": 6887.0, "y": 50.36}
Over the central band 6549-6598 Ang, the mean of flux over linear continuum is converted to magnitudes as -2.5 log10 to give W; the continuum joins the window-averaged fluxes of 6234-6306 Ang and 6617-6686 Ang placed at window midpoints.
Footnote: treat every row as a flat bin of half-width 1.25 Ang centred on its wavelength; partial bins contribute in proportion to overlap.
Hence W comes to -0.05 mag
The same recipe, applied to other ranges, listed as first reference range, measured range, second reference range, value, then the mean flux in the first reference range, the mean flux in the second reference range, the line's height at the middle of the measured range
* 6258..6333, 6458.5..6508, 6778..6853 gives -0.11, 50.1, 50.8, 50.3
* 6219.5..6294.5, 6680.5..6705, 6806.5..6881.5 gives -0.10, 47.9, 50.2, 49.6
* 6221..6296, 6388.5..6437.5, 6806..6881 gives -0.10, 48.1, 50.2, 48.6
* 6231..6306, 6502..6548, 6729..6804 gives -0.13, 48.3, 52.3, 50.4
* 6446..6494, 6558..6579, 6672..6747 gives -0.03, 55.8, 53.4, 54.9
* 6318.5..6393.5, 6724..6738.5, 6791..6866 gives -0.05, 52.2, 50.3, 50.7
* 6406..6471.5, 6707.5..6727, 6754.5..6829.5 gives -0.01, 54.3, 51.7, 52.2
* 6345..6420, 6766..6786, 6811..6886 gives -0.04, 52.8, 50.1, 50.6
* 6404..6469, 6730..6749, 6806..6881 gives -0.03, 54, 50.2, 51.2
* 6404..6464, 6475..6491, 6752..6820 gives -0.06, 54.2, 51.9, 53.9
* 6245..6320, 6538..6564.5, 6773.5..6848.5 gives -0.14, 49.3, 51.1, 50.2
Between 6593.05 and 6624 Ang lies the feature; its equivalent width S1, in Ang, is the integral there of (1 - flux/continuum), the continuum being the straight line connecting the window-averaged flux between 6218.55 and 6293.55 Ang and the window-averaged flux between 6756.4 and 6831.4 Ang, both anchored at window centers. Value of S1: -4.0 Ang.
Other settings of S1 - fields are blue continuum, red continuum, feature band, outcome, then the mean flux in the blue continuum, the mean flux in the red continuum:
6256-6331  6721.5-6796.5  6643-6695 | -3.0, 49.9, 52.5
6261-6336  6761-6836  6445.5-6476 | -2.4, 50.5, 51.6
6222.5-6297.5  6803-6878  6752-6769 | -1.3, 48.1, 50.1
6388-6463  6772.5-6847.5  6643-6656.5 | -1.0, 53.8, 51.1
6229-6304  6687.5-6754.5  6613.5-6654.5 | -3.5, 48.3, 53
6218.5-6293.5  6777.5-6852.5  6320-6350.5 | -2.5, 47.8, 50.9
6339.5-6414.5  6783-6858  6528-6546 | -1.8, 52.7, 50.7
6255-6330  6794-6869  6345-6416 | -4.0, 49.8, 50.3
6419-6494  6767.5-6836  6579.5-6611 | -2.1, 55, 51.3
